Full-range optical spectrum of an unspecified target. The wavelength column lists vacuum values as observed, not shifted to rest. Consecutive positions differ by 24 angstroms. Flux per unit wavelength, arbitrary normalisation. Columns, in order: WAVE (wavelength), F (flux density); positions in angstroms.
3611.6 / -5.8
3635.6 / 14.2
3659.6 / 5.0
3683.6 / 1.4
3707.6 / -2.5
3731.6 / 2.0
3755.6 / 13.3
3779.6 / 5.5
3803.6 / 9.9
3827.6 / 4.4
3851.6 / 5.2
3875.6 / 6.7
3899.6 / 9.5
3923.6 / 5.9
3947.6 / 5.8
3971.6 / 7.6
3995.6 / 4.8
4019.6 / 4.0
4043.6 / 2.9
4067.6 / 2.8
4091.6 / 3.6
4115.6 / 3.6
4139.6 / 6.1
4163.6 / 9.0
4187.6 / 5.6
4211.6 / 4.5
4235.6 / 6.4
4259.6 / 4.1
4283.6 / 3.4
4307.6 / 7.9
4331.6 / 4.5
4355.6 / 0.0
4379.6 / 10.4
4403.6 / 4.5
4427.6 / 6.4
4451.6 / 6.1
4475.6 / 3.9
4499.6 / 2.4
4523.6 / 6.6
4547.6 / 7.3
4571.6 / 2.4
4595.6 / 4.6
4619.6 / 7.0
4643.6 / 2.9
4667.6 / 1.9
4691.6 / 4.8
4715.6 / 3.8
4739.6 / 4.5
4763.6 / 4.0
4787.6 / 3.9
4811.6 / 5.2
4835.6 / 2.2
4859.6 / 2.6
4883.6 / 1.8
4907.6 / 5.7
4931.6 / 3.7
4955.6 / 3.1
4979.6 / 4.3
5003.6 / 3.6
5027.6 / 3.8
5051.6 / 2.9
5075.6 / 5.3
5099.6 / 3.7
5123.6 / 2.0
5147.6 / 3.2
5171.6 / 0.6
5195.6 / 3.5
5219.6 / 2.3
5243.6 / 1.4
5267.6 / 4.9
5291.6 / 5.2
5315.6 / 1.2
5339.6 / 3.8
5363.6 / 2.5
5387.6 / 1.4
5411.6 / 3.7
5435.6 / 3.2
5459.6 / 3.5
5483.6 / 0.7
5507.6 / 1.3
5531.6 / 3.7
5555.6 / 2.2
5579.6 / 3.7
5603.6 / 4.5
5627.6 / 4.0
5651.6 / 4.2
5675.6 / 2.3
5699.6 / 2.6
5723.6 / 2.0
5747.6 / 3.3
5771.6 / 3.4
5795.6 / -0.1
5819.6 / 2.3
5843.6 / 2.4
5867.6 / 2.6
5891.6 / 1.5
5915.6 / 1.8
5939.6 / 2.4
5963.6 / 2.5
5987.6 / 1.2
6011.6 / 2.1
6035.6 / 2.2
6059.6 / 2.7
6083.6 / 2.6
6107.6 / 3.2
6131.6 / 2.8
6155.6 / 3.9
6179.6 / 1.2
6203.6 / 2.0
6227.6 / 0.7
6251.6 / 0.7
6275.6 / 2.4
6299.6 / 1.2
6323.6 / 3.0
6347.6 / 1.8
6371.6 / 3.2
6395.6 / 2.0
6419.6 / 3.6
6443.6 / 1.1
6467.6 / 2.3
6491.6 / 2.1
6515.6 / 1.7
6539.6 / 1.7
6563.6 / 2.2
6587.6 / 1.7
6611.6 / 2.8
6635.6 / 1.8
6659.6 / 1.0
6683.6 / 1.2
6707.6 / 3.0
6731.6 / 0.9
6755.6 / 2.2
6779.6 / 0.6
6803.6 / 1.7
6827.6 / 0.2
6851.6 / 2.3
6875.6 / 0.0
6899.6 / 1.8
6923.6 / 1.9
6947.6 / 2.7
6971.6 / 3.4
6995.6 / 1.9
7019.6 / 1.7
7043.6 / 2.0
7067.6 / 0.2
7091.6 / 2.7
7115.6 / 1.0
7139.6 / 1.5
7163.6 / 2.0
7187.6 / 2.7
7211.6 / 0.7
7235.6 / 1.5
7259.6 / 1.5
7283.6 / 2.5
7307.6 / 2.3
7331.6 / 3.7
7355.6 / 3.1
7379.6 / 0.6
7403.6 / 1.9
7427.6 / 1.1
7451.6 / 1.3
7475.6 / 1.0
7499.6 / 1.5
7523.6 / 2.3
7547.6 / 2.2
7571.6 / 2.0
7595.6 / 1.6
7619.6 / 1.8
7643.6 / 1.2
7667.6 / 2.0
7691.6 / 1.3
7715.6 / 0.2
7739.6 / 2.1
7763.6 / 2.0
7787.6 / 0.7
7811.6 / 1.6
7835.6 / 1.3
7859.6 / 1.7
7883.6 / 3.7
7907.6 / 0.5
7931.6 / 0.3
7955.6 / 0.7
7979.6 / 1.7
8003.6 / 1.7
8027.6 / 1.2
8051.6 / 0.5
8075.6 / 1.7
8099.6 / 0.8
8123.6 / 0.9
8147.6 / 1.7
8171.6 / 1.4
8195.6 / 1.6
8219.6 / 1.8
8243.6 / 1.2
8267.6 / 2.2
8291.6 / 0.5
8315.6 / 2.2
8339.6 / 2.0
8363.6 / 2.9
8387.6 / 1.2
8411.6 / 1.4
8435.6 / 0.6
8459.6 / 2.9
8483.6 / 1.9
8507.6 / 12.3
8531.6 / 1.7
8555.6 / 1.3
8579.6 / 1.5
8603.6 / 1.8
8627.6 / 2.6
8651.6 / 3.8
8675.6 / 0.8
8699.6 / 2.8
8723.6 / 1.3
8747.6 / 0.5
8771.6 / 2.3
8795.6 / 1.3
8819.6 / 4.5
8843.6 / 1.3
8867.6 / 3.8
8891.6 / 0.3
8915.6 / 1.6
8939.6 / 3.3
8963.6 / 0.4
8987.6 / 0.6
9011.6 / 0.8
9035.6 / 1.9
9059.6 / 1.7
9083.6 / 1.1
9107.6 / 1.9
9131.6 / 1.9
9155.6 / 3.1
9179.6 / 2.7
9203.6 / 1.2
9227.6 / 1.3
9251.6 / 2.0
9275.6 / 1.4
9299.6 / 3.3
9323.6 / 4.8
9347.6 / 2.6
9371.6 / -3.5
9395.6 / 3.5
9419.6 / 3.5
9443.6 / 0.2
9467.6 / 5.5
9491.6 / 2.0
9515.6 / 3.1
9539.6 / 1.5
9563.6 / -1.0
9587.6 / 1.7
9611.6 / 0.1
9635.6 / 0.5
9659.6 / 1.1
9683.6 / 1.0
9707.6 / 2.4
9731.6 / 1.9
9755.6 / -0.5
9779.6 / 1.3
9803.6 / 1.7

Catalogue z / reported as 1.280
